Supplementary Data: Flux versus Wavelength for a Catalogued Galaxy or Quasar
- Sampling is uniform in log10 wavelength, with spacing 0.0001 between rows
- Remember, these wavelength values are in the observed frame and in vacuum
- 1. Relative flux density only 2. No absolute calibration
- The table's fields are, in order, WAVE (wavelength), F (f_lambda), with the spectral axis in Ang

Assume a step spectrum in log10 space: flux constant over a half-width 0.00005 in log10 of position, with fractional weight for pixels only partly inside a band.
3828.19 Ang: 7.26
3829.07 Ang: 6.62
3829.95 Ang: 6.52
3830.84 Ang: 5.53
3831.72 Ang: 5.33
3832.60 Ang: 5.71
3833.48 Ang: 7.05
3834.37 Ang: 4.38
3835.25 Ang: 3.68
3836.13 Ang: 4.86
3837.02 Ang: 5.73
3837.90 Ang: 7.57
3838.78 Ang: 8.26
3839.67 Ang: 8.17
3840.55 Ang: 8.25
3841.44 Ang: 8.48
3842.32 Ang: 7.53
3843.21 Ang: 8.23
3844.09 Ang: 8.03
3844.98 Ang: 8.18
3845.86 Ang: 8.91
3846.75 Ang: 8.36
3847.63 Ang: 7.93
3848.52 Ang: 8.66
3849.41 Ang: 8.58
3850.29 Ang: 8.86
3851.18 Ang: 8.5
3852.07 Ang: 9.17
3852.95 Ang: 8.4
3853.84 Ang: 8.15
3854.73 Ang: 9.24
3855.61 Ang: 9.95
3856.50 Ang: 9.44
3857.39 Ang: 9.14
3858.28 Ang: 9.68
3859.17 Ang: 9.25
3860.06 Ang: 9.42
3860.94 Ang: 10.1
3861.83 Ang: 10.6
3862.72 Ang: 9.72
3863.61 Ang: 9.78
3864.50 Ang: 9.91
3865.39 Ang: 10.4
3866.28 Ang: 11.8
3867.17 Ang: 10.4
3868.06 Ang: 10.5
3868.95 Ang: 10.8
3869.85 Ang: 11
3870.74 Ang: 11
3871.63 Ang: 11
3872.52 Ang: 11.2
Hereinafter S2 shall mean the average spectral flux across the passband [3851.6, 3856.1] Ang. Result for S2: 8.99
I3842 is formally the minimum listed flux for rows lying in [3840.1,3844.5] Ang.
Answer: 7.53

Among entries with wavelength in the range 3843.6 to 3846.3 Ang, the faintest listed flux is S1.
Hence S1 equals 8.03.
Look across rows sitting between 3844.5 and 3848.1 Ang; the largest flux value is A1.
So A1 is 8.91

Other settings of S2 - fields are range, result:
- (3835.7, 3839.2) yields 6.6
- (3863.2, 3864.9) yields 9.84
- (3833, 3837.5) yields 5.17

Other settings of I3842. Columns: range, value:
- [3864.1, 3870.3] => 9.91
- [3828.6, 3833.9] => 5.33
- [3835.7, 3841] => 4.86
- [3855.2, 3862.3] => 9.14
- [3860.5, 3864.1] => 9.72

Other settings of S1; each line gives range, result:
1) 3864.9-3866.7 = 10.4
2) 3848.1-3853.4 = 8.4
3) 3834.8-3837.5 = 3.68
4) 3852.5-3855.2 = 8.15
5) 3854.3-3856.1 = 9.24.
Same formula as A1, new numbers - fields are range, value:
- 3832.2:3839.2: 8.26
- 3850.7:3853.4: 9.17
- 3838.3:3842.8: 8.48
